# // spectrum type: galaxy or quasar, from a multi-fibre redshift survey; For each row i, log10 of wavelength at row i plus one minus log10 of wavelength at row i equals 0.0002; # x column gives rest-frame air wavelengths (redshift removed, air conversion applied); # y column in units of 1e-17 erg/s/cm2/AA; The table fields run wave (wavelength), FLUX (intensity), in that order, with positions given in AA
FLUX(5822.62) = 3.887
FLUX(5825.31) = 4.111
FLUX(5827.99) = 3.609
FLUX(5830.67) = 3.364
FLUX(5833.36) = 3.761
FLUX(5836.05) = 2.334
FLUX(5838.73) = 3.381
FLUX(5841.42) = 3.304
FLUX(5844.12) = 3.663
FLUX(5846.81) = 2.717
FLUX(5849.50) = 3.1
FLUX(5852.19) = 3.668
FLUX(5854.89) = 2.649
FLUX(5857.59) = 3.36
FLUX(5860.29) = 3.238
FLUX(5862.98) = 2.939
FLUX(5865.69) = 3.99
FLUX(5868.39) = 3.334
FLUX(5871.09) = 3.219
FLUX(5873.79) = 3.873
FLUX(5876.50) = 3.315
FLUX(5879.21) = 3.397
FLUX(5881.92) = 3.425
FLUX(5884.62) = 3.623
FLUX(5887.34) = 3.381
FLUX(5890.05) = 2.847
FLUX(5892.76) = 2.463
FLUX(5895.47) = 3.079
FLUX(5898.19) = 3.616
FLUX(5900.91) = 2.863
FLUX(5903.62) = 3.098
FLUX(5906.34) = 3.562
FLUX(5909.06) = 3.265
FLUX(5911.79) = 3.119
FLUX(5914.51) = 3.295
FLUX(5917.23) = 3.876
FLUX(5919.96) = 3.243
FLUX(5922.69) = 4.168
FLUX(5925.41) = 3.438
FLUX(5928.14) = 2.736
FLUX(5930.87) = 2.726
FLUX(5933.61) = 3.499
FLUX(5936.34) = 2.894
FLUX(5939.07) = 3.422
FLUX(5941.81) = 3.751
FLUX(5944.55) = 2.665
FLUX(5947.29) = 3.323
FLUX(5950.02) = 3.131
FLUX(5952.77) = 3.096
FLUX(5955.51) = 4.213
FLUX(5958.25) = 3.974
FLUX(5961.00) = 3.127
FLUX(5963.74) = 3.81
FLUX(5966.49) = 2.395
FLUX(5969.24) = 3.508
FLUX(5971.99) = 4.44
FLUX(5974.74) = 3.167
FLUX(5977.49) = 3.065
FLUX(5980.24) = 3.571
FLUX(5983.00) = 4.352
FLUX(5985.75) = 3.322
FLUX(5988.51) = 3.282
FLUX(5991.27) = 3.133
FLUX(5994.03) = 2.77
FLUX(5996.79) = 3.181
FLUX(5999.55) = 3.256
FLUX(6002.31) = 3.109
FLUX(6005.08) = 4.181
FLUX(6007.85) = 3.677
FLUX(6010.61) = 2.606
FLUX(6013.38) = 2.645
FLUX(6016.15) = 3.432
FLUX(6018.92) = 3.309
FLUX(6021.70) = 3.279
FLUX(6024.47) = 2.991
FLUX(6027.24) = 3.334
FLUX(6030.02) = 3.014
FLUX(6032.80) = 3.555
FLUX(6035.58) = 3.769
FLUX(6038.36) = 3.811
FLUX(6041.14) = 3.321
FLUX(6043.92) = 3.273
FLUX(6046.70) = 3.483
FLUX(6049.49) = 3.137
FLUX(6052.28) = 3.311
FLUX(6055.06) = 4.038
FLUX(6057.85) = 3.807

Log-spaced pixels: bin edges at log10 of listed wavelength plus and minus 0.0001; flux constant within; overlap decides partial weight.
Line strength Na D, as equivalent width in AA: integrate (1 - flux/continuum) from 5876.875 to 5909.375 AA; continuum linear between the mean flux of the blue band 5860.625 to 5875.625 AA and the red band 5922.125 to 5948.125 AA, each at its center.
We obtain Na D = 1.5 AA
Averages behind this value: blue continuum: 3.45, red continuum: 3.23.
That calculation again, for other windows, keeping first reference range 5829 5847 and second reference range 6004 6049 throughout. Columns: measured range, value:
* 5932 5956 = 0.1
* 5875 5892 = -0.1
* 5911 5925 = -1.1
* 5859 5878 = -0.8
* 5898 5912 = 0.2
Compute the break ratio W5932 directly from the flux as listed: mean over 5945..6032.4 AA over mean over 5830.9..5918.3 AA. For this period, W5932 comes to 1.02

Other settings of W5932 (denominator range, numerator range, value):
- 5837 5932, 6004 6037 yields 1.01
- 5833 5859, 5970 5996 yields 1.09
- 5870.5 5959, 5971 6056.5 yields 1.02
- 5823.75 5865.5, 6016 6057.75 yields 1.03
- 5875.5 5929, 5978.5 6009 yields 1.04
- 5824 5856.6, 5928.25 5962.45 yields 1.00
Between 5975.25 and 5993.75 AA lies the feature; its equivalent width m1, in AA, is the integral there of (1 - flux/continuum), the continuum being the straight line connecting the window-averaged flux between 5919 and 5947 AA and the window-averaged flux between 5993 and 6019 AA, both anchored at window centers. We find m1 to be -1.0 AA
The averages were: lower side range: 3.26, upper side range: 3.22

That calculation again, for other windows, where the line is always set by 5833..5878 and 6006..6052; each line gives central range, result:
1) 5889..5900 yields 0.9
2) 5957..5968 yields -0.1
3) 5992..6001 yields 0.6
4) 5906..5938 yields -0.3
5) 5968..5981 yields -1.0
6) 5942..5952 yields 0.5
